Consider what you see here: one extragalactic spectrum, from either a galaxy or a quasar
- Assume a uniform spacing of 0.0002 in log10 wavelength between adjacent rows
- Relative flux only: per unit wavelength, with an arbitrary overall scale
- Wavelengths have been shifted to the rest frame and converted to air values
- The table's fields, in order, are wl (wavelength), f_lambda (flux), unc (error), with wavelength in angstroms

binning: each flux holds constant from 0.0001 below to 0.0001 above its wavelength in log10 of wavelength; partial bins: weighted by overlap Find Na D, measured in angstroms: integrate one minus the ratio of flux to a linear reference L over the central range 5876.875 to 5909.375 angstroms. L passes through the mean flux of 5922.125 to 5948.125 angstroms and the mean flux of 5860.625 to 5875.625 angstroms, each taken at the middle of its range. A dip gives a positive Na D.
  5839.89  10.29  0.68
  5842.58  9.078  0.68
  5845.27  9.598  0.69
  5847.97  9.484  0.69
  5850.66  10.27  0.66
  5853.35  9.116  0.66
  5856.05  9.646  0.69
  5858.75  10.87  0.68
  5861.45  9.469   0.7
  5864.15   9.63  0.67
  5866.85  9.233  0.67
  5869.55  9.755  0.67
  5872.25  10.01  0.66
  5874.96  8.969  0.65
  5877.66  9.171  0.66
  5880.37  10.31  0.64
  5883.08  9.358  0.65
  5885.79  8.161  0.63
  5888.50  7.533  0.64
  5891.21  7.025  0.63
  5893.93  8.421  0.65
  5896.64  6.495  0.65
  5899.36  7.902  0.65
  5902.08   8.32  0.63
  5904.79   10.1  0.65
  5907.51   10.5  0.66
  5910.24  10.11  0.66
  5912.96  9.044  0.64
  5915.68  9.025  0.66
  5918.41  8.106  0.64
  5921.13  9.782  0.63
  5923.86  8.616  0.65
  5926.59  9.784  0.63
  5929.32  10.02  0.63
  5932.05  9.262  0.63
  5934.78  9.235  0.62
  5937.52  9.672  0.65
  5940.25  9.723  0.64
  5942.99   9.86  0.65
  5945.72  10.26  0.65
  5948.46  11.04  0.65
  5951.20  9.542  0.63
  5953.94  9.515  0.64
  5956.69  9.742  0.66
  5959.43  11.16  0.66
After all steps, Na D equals 3.3 angstroms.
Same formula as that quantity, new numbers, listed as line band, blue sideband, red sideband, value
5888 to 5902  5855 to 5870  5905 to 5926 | 2.9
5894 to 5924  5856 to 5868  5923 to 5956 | 2.6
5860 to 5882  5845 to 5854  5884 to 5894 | -2.4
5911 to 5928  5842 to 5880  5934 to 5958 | 1.2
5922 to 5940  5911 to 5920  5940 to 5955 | -0.1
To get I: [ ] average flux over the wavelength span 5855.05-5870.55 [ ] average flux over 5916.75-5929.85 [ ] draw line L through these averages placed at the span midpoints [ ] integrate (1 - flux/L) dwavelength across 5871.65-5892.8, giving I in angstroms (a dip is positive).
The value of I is 1.8 angstroms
